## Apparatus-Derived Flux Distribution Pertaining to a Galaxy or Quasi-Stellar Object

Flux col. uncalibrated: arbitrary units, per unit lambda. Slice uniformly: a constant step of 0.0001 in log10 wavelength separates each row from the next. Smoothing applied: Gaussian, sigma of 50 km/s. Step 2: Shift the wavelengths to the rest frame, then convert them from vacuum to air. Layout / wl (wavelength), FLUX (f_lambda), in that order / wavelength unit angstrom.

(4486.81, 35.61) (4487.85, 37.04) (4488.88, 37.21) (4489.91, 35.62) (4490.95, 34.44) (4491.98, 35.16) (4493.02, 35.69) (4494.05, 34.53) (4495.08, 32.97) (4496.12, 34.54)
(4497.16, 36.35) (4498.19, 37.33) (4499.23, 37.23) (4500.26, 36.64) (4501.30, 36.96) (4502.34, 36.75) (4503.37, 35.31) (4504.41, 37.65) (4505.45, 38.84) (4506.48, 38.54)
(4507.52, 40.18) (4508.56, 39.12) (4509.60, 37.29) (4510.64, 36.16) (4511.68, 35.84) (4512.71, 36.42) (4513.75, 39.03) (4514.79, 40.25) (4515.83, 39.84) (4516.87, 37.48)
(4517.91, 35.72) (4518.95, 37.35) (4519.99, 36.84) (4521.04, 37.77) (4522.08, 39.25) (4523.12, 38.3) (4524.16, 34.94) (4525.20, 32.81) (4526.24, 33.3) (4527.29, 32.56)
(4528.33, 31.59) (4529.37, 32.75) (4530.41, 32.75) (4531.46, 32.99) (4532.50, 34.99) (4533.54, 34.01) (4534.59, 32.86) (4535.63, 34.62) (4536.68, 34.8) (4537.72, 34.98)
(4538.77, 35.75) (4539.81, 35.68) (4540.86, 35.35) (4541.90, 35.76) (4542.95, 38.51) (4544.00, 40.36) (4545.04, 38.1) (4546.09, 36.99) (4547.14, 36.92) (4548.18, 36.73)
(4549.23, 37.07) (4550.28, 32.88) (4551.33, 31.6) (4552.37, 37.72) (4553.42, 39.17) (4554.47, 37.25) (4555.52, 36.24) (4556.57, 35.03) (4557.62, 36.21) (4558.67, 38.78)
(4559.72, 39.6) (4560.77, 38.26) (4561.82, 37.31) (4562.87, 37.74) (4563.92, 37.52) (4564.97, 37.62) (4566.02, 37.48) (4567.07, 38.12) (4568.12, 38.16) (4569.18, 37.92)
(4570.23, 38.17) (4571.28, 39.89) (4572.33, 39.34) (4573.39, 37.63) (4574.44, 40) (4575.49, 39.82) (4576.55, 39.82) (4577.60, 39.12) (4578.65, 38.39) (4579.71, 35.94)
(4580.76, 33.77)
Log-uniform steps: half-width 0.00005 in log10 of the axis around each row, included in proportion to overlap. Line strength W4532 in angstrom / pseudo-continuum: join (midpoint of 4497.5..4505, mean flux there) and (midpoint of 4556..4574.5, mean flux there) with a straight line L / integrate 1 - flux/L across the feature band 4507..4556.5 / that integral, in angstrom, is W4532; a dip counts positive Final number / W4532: 1.7 angstrom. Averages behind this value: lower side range 36.9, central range 36.1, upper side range 38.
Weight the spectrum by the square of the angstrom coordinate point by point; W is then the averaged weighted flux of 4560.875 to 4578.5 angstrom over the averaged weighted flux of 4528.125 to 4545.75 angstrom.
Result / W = 1.1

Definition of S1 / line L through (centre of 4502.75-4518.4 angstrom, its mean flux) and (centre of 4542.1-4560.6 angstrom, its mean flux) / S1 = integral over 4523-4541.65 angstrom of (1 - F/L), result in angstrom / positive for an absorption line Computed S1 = 1.6 angstrom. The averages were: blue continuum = 37.9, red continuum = 37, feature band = 34.1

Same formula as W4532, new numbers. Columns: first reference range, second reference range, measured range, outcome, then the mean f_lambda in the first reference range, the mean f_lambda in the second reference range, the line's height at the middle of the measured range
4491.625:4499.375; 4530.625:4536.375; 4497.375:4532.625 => -1.9 angstrom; 35.4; 33.8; 34.6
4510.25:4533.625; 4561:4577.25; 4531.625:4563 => 0.8 angstrom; 35.8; 38.4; 37.2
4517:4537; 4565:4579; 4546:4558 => 0.3 angstrom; 34.8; 38.7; 37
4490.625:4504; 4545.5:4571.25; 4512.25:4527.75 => -0.2 angstrom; 35.7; 37.2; 36.3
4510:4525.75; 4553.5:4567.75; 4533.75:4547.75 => 0.5 angstrom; 37.2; 37.5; 37.4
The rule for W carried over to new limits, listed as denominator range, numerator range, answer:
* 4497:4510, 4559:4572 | 1.04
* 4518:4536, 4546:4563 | 1.07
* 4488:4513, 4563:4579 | 1.09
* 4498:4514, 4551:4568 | 1.02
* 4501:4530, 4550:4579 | 1.05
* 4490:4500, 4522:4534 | 0.98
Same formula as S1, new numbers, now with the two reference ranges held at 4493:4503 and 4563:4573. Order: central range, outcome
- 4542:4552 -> 0.3 angstrom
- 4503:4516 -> -0.6 angstrom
